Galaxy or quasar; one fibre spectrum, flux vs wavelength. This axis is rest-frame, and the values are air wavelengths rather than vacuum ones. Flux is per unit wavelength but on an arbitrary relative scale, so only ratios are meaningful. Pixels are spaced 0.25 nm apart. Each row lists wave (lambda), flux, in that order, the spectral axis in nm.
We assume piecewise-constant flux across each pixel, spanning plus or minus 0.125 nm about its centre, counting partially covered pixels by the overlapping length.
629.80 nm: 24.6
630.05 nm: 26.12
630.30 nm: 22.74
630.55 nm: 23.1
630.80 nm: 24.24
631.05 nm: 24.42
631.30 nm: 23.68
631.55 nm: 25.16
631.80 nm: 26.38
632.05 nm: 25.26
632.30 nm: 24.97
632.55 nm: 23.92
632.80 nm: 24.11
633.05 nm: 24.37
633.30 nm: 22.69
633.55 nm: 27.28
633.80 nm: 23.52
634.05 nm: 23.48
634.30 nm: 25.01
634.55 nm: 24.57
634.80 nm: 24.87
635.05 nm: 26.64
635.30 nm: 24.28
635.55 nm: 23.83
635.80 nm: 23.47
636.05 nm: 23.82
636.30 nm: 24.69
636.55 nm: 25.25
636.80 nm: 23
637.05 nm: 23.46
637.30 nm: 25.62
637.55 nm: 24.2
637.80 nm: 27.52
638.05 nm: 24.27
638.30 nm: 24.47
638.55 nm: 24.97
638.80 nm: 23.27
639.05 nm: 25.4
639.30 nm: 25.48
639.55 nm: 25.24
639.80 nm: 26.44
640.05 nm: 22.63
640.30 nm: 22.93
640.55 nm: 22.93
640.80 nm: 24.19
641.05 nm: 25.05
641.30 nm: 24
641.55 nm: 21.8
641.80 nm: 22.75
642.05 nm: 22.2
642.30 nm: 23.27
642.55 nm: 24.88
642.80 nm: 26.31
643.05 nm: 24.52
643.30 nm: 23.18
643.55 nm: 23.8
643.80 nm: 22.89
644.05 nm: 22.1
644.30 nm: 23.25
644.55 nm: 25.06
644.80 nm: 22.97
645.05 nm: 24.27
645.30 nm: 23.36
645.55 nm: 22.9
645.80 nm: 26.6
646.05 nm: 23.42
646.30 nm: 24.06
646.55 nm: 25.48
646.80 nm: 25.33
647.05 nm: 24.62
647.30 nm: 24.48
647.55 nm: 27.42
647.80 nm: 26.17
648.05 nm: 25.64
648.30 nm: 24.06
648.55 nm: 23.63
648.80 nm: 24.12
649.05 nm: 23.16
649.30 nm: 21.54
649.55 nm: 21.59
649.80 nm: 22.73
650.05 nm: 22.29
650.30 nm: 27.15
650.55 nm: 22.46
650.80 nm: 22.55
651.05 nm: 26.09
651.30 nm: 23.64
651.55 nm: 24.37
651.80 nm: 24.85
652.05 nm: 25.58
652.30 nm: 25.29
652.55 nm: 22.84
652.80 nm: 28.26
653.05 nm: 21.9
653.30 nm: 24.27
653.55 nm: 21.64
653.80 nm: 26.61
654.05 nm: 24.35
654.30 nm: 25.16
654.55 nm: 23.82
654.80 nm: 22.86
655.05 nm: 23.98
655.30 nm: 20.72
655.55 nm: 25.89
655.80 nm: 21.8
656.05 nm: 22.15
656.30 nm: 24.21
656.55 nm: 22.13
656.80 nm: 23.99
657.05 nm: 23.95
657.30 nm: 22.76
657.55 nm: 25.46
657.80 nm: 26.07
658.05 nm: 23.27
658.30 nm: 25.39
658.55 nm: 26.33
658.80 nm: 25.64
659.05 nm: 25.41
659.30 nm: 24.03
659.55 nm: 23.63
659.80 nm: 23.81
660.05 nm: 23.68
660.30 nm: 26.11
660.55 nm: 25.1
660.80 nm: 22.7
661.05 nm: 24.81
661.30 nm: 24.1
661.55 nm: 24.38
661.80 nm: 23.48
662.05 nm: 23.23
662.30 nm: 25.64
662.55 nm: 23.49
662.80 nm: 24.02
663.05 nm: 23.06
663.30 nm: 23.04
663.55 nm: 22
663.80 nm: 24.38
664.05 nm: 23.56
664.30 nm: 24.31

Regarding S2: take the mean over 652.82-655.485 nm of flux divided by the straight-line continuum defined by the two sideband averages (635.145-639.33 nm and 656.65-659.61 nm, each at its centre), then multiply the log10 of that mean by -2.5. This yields 0.04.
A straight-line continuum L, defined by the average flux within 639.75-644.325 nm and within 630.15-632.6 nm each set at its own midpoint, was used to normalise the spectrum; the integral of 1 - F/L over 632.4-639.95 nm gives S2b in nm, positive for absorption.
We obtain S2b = -0.18 nm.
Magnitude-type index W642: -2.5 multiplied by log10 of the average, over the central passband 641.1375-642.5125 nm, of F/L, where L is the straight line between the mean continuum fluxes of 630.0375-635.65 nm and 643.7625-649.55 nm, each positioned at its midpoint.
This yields 0.06 mag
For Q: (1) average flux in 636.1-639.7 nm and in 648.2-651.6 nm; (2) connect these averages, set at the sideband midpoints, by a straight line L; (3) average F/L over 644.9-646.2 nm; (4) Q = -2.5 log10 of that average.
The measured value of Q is -0.006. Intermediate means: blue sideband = 24.8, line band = 24.1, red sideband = 23.5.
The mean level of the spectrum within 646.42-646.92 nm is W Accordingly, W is 25.4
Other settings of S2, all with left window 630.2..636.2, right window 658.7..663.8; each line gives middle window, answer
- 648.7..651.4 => 0.038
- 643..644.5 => 0.044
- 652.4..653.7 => 0.014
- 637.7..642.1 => 0.005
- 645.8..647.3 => -0.022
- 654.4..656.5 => 0.045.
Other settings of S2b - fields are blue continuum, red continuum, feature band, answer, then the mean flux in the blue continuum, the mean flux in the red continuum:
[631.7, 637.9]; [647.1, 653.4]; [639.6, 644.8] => 0.156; 24.6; 24.2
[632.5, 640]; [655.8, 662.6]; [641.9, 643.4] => 0.028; 24.6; 24.2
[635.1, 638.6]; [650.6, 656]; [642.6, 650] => 0.055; 24.5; 24.1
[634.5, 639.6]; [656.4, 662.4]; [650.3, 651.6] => 0.020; 24.7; 24.4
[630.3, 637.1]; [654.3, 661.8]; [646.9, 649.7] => -0.001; 24.4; 24.1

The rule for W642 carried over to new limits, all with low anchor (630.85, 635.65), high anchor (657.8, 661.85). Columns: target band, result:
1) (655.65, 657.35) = 0.069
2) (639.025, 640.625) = 0.009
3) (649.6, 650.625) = 0.046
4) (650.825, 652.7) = -0.001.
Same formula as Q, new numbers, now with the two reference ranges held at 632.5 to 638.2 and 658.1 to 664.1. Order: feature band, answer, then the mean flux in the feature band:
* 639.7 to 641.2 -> 0.021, 24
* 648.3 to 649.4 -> 0.050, 23.3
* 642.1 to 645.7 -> 0.030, 23.8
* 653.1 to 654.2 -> 0.010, 24.1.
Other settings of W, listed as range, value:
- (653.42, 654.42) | 24.4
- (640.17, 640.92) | 23.3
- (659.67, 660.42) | 24.5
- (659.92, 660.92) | 24.4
